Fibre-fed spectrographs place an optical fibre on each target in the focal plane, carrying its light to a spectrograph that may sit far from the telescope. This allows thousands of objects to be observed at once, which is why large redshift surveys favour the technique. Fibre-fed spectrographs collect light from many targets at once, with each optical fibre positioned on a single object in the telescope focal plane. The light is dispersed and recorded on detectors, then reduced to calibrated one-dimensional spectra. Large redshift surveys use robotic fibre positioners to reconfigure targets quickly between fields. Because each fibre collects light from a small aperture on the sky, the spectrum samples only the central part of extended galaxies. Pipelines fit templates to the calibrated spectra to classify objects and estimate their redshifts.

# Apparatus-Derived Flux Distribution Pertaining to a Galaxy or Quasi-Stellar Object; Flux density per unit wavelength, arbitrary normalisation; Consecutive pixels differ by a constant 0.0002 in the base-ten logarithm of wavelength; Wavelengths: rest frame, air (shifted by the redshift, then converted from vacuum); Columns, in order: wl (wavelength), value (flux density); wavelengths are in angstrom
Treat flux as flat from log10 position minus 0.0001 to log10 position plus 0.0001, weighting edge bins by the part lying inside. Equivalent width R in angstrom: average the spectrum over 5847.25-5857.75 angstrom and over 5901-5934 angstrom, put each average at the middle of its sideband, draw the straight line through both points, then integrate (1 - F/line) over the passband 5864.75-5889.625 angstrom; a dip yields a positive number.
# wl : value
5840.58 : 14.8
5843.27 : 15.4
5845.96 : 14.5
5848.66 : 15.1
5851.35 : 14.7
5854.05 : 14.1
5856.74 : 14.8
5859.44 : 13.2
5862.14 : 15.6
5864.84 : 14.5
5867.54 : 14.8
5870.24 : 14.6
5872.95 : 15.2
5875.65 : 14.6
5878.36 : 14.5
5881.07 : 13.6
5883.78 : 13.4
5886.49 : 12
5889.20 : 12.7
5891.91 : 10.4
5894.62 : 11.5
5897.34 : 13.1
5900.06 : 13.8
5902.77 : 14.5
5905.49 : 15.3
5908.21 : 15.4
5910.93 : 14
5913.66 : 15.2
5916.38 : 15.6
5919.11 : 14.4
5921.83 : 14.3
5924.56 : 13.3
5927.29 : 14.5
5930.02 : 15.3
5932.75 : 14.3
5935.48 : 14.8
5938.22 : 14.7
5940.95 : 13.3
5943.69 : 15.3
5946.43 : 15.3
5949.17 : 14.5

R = 1.1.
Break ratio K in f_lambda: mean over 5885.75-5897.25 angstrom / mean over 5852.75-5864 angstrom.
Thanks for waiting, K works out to 0.82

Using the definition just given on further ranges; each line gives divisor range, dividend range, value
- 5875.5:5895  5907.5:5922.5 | 1.16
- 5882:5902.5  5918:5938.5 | 1.15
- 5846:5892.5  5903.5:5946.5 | 1.04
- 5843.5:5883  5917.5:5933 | 0.99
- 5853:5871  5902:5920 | 1.03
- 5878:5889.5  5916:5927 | 1.09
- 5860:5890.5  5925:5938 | 1.04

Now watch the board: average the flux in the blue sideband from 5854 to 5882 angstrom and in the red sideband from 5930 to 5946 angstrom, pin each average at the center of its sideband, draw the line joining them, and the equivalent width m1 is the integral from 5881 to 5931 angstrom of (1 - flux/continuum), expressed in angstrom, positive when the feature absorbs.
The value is 2.6 angstrom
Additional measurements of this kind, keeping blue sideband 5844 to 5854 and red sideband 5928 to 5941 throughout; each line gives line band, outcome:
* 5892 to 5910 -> 1.18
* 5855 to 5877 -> 0.05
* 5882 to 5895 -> 2.28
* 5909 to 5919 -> -0.18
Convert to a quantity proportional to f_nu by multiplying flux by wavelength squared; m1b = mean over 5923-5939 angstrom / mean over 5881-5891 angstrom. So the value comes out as 1.2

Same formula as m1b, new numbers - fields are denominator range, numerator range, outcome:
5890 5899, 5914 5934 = 1.25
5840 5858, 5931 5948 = 1.02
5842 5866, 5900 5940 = 1.02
